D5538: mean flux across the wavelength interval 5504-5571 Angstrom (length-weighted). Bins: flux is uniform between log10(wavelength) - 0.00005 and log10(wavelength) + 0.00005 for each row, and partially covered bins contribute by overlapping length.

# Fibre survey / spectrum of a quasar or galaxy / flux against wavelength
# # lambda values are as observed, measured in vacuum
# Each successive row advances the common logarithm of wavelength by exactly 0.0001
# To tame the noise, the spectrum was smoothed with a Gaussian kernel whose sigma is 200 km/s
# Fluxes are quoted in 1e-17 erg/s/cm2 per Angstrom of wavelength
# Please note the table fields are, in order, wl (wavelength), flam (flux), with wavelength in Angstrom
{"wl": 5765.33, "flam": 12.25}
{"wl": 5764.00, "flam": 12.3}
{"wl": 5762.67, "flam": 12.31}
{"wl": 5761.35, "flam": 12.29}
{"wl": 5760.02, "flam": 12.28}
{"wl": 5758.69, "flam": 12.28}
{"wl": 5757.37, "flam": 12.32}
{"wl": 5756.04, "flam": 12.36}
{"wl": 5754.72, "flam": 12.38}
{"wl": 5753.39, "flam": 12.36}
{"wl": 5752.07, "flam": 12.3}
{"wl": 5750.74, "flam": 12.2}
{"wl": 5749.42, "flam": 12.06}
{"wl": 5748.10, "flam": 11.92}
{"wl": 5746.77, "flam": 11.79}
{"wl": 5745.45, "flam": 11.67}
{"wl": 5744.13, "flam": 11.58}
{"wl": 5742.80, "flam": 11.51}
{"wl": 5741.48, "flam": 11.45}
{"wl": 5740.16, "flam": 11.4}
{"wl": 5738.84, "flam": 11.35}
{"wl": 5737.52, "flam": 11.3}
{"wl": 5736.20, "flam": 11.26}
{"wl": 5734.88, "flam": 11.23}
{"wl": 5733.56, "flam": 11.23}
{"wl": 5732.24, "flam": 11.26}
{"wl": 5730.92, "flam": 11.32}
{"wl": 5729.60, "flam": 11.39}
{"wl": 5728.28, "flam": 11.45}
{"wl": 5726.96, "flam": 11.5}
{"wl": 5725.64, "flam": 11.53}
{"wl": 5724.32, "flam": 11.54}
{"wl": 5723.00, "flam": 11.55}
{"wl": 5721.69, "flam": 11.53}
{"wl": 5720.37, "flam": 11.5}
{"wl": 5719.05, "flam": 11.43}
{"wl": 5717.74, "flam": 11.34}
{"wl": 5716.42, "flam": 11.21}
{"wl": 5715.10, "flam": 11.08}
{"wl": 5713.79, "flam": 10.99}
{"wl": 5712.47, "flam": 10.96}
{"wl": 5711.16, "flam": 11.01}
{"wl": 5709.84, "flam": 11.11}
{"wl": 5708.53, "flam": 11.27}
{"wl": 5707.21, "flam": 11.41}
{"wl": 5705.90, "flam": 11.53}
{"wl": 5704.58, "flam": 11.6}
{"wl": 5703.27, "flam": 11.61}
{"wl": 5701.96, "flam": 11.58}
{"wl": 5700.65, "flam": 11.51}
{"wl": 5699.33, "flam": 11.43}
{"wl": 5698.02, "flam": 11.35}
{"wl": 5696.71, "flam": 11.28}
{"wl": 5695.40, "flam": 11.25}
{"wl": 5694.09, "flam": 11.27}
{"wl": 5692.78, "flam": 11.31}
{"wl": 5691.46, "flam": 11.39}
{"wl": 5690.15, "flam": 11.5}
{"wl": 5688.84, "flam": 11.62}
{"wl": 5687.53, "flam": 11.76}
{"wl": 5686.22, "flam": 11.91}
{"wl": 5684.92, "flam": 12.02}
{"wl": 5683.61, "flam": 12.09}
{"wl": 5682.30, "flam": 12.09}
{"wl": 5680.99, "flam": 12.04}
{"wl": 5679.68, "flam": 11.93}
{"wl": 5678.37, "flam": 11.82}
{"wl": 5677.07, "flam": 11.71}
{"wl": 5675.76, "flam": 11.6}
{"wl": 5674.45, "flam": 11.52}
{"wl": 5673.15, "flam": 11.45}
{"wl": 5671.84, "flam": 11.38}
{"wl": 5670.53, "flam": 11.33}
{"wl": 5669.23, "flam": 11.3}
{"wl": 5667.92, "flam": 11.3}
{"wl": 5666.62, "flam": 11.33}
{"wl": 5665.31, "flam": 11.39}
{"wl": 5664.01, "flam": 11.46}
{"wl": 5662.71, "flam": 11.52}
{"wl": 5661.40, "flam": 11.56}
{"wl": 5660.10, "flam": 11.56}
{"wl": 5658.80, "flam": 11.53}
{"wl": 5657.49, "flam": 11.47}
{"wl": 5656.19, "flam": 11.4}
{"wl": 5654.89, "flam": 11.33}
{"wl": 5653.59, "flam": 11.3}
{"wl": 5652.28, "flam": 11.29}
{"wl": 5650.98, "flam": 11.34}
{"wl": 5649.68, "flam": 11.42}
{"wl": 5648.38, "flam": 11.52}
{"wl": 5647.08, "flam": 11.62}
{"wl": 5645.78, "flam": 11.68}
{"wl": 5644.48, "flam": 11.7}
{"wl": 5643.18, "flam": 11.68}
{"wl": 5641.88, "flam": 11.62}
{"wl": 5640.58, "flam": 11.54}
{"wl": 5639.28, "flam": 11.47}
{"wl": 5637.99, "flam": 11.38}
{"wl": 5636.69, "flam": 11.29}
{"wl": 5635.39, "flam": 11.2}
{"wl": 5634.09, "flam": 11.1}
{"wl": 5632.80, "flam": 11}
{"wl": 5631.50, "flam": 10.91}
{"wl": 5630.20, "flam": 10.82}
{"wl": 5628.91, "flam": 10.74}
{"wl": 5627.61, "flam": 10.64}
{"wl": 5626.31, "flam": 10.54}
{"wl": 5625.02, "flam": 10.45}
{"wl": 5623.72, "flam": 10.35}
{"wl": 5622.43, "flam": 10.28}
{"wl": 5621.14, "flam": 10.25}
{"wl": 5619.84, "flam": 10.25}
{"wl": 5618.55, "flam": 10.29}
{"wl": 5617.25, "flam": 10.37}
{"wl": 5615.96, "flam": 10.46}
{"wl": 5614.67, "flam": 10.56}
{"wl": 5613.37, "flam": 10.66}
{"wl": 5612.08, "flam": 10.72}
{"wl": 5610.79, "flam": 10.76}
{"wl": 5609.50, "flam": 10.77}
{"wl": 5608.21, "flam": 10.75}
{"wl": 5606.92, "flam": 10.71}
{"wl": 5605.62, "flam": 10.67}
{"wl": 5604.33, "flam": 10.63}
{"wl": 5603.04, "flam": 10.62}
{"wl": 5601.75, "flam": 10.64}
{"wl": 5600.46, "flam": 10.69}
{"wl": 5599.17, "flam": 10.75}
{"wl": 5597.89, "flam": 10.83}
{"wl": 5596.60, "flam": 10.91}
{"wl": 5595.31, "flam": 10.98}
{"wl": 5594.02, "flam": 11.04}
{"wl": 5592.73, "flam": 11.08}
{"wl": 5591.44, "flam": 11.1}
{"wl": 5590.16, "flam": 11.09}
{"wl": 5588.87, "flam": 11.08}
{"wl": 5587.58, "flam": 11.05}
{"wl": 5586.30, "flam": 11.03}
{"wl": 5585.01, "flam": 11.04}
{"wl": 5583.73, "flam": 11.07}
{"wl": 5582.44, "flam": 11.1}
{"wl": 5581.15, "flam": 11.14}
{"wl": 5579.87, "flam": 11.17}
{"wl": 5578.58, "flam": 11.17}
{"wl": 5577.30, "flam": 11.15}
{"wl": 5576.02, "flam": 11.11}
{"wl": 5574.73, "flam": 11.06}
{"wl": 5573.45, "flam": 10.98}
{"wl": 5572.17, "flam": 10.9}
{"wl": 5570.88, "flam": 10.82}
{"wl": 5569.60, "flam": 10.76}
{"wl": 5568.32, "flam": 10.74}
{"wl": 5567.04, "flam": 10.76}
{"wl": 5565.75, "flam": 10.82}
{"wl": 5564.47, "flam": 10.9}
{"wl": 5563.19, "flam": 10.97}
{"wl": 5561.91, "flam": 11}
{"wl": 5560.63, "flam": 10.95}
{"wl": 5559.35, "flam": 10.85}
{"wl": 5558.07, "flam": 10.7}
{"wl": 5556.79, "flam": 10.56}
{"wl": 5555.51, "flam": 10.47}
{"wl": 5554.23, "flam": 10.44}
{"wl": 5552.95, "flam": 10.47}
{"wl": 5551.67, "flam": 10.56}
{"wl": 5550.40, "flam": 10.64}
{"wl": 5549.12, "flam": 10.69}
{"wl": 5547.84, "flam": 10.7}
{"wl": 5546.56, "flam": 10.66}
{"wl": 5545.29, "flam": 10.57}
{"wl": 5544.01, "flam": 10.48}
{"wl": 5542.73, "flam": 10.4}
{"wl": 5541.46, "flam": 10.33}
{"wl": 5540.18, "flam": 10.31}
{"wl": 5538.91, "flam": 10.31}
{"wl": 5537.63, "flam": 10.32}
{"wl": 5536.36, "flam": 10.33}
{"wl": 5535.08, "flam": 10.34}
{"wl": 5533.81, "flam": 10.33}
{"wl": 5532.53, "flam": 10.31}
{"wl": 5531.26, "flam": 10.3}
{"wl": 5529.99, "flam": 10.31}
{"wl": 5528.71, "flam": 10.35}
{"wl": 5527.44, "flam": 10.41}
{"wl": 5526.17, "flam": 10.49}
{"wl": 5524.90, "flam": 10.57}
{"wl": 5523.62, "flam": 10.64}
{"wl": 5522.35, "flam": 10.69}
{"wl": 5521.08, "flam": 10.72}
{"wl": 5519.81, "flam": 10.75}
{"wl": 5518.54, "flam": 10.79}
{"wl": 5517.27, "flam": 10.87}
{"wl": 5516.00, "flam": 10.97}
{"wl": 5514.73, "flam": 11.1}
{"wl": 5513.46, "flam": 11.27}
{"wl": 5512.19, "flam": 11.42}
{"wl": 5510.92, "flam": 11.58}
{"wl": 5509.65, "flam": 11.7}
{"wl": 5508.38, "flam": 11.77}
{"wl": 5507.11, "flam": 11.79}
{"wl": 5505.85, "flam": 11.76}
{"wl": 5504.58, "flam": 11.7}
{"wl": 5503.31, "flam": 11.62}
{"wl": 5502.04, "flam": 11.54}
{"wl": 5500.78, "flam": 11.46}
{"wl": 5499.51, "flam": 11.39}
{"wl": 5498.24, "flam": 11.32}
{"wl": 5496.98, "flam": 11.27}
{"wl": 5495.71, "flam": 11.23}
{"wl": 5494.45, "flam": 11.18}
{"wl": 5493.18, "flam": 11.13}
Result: 10.8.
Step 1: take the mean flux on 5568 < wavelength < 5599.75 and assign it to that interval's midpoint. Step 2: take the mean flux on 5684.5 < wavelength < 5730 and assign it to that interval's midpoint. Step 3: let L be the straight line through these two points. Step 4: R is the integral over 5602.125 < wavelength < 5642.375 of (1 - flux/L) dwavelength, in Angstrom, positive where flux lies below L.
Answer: 1.4 Angstrom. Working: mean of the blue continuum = 11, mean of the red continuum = 11.4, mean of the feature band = 10.8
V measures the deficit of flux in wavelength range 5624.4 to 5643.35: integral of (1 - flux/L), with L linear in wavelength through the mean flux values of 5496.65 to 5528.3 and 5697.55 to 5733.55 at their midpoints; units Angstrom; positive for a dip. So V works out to 0.36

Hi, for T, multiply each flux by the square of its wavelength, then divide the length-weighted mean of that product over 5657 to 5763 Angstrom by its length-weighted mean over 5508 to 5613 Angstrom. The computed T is 1.13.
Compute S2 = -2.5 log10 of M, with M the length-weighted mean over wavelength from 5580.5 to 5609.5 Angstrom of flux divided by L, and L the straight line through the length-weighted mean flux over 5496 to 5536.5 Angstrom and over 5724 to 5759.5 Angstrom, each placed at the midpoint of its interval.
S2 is 0.03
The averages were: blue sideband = 11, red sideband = 11.7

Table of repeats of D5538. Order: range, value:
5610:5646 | 10.9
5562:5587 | 11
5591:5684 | 11.1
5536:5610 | 10.8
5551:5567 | 10.7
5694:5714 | 11.3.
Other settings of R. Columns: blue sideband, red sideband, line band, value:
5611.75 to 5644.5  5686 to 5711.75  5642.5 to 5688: -1.8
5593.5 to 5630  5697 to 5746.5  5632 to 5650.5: -1.1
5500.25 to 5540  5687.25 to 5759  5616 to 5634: 1.1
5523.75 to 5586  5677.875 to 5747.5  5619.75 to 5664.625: -0.3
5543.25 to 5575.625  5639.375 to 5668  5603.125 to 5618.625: 0.7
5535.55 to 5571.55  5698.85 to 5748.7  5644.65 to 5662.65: -0.6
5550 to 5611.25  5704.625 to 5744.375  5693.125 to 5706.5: -0.2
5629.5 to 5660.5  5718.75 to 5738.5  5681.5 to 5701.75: -0.4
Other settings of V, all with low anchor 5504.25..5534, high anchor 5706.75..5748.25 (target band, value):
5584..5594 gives 0.0 Angstrom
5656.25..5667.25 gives -0.2 Angstrom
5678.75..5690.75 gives -0.6 Angstrom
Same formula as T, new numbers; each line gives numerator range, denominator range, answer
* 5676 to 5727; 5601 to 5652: 1.08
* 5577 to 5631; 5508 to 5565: 1.03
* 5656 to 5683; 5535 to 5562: 1.14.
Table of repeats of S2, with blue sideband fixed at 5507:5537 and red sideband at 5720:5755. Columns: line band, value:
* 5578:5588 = -0.01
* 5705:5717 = 0.03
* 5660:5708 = -0.01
